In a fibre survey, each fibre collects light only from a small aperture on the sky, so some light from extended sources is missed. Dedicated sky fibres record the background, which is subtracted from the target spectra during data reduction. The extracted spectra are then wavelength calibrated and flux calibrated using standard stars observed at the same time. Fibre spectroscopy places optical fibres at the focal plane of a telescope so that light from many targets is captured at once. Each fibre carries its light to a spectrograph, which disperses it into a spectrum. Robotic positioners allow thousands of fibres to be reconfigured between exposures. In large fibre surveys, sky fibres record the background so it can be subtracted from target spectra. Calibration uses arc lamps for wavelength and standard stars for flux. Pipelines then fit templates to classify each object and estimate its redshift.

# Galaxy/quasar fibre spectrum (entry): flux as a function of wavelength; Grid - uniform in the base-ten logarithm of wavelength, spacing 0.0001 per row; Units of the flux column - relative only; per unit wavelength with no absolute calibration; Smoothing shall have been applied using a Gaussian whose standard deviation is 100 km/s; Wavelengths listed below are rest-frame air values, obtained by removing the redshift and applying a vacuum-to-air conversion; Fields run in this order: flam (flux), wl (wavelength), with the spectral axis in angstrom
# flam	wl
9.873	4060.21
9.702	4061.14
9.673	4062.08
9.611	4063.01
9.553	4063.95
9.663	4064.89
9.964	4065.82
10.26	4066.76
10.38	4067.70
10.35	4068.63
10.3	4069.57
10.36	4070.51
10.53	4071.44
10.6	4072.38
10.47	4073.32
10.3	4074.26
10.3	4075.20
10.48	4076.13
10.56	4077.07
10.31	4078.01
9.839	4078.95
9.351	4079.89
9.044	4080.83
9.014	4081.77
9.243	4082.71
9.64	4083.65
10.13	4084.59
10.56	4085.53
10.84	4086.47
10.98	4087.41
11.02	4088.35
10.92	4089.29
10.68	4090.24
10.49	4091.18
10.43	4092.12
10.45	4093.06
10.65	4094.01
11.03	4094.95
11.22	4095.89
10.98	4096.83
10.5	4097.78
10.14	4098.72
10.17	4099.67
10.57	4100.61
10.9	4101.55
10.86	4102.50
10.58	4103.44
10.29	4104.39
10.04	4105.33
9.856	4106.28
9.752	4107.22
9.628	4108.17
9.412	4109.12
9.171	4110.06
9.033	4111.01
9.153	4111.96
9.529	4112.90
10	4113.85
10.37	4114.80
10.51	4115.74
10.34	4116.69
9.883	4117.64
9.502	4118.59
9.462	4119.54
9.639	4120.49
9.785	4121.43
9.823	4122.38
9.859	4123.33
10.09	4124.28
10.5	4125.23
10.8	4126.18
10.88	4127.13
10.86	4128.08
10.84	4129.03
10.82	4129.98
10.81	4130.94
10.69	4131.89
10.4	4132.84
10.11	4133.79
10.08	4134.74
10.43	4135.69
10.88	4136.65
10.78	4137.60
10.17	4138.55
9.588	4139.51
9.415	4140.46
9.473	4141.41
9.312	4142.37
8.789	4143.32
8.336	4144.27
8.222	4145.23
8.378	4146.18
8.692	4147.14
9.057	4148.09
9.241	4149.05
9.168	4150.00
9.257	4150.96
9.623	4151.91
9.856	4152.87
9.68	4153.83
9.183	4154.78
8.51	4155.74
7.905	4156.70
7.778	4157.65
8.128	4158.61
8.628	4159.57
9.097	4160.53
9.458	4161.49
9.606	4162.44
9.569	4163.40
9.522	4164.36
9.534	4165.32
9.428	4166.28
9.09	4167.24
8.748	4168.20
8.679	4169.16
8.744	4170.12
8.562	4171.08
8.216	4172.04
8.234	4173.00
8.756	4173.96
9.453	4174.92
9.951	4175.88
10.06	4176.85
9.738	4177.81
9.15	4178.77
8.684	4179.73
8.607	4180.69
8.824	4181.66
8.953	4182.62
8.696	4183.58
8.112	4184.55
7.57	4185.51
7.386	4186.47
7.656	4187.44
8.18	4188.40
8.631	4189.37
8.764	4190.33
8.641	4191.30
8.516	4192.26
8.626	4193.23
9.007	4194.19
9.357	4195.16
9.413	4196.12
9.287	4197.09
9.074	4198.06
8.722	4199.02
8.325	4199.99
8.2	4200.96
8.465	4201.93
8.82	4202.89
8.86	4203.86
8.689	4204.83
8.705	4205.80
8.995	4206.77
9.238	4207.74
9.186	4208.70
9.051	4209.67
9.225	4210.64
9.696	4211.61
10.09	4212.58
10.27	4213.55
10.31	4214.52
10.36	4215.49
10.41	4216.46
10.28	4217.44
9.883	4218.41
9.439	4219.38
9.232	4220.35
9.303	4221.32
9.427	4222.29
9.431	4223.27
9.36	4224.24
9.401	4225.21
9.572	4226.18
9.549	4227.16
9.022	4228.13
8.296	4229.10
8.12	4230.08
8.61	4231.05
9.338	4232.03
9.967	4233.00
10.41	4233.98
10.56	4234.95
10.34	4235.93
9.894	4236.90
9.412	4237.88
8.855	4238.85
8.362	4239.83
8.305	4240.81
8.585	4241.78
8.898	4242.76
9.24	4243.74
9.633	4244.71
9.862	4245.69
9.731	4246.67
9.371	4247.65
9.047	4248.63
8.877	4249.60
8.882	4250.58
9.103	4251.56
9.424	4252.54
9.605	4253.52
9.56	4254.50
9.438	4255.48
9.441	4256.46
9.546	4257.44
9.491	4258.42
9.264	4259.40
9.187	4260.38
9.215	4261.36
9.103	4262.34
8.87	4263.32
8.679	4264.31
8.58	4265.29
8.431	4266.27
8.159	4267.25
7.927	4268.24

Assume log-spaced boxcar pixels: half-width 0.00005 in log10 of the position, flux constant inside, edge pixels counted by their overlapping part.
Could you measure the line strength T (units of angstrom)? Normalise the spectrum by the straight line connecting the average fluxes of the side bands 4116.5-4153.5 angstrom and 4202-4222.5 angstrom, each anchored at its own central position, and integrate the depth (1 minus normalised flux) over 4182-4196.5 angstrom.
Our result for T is 1.6 angstrom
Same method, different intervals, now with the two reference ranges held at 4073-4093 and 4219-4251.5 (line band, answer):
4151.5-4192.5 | 3.54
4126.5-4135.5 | -0.62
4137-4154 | 0.96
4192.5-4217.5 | 0.62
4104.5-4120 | 0.47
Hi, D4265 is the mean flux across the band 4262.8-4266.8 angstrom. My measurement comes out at 8.64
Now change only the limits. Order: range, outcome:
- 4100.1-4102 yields 10.8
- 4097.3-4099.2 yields 10.3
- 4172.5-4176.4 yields 9.09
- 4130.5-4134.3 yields 10.5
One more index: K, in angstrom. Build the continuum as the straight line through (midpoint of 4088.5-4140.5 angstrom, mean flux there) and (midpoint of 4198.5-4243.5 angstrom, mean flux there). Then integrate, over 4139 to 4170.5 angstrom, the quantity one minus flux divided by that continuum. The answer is 2.8 angstrom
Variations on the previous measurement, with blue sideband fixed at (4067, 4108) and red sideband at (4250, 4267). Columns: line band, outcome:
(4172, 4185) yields 1.0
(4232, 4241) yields -0.3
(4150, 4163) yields 1.2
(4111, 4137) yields -0.3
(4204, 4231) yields 0.1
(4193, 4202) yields 0.7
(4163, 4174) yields 1.0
